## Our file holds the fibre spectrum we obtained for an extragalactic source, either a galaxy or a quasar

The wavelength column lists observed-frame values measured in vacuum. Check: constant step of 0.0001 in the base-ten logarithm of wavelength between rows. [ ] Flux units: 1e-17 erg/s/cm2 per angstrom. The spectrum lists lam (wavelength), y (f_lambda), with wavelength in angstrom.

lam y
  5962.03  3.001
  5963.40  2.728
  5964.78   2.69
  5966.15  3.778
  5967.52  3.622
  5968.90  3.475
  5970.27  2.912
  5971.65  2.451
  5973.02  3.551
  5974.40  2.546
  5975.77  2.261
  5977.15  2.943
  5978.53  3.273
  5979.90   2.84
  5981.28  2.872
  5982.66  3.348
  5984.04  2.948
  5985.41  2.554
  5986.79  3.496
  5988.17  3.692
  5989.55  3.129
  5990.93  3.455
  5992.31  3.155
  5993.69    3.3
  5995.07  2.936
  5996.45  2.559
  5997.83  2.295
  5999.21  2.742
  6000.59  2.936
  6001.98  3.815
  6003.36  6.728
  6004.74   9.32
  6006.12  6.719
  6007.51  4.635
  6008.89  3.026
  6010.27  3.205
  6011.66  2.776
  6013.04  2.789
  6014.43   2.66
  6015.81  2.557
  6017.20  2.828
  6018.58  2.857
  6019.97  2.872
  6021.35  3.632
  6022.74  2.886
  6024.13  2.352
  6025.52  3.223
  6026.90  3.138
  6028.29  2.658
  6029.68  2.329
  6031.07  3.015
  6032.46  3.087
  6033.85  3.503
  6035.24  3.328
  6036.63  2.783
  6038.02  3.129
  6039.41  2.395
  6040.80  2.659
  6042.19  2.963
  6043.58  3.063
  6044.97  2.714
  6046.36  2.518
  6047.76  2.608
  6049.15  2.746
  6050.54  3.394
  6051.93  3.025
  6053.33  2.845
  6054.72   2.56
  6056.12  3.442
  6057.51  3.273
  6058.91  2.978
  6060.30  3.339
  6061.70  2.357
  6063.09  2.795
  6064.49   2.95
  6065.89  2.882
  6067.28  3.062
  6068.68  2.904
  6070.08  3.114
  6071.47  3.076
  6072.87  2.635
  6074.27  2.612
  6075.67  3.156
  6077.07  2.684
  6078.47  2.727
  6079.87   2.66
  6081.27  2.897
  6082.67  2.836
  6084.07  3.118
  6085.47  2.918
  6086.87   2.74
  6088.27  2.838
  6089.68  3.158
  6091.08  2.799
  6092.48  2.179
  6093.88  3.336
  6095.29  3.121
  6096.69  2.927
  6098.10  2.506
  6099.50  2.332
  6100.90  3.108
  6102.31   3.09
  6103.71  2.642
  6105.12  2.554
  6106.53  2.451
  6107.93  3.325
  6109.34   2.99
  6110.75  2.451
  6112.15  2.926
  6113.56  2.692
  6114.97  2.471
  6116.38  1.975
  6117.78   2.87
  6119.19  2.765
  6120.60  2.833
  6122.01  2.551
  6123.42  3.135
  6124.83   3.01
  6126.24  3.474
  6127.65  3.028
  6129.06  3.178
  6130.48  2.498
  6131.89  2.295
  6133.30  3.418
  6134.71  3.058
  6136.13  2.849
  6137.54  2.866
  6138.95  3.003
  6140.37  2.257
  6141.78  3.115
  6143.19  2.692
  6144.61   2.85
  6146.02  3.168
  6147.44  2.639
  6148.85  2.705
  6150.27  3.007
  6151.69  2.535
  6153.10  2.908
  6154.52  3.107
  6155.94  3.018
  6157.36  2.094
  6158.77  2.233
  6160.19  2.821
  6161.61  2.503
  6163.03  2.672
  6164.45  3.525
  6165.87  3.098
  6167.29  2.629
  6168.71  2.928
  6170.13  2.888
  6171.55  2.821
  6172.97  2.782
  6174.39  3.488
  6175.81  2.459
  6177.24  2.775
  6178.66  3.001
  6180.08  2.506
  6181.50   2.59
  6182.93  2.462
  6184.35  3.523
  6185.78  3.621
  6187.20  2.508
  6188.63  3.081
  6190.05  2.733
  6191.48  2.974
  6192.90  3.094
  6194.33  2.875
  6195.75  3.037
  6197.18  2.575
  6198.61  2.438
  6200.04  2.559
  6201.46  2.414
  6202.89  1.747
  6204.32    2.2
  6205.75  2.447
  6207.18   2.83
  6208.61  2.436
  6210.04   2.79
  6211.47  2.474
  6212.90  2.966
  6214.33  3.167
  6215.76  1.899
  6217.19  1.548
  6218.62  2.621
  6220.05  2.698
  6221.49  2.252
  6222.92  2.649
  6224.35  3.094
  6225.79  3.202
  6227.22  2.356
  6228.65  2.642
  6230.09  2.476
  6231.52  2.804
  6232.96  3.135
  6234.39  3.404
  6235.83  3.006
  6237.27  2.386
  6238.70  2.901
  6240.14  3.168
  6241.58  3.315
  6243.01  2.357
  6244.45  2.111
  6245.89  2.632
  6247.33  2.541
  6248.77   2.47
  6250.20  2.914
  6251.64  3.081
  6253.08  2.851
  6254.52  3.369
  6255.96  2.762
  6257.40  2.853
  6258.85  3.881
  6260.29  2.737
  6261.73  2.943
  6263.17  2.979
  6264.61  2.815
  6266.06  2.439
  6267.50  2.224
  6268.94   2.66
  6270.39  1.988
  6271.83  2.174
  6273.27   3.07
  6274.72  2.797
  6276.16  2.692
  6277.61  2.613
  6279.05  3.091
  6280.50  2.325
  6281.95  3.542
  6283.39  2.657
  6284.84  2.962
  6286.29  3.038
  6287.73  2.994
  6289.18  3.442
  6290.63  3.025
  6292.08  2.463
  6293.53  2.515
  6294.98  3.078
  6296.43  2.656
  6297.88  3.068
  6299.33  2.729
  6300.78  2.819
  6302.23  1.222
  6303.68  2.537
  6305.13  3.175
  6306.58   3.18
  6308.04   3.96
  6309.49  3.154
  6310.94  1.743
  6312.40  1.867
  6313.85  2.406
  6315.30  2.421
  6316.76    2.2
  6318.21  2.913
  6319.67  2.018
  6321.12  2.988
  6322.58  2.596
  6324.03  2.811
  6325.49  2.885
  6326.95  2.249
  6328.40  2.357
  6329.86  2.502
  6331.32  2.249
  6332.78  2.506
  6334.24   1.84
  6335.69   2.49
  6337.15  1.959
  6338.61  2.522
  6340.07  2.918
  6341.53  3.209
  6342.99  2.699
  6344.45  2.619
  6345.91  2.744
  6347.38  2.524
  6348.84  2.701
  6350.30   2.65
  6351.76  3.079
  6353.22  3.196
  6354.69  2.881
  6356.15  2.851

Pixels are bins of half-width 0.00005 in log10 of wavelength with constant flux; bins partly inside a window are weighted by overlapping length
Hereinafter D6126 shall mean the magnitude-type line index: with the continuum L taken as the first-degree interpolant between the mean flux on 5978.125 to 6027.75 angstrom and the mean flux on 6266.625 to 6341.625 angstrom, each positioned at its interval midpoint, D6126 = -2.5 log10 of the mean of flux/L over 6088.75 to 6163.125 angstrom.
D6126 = 0.114 mag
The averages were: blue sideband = 3.43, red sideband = 2.64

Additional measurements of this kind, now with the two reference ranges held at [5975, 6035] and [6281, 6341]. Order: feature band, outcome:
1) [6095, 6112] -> 0.12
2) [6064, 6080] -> 0.11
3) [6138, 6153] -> 0.08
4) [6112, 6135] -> 0.09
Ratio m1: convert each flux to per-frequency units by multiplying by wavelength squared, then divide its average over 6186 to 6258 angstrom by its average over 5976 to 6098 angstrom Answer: 0.9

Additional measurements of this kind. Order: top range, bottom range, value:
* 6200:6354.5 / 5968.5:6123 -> 0.95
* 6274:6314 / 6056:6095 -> 1.03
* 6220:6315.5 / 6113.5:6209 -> 1.03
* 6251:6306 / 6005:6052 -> 0.97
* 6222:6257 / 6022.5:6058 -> 1.03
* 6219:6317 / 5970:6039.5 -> 0.92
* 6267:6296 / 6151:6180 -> 1.02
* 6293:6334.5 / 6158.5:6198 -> 0.94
